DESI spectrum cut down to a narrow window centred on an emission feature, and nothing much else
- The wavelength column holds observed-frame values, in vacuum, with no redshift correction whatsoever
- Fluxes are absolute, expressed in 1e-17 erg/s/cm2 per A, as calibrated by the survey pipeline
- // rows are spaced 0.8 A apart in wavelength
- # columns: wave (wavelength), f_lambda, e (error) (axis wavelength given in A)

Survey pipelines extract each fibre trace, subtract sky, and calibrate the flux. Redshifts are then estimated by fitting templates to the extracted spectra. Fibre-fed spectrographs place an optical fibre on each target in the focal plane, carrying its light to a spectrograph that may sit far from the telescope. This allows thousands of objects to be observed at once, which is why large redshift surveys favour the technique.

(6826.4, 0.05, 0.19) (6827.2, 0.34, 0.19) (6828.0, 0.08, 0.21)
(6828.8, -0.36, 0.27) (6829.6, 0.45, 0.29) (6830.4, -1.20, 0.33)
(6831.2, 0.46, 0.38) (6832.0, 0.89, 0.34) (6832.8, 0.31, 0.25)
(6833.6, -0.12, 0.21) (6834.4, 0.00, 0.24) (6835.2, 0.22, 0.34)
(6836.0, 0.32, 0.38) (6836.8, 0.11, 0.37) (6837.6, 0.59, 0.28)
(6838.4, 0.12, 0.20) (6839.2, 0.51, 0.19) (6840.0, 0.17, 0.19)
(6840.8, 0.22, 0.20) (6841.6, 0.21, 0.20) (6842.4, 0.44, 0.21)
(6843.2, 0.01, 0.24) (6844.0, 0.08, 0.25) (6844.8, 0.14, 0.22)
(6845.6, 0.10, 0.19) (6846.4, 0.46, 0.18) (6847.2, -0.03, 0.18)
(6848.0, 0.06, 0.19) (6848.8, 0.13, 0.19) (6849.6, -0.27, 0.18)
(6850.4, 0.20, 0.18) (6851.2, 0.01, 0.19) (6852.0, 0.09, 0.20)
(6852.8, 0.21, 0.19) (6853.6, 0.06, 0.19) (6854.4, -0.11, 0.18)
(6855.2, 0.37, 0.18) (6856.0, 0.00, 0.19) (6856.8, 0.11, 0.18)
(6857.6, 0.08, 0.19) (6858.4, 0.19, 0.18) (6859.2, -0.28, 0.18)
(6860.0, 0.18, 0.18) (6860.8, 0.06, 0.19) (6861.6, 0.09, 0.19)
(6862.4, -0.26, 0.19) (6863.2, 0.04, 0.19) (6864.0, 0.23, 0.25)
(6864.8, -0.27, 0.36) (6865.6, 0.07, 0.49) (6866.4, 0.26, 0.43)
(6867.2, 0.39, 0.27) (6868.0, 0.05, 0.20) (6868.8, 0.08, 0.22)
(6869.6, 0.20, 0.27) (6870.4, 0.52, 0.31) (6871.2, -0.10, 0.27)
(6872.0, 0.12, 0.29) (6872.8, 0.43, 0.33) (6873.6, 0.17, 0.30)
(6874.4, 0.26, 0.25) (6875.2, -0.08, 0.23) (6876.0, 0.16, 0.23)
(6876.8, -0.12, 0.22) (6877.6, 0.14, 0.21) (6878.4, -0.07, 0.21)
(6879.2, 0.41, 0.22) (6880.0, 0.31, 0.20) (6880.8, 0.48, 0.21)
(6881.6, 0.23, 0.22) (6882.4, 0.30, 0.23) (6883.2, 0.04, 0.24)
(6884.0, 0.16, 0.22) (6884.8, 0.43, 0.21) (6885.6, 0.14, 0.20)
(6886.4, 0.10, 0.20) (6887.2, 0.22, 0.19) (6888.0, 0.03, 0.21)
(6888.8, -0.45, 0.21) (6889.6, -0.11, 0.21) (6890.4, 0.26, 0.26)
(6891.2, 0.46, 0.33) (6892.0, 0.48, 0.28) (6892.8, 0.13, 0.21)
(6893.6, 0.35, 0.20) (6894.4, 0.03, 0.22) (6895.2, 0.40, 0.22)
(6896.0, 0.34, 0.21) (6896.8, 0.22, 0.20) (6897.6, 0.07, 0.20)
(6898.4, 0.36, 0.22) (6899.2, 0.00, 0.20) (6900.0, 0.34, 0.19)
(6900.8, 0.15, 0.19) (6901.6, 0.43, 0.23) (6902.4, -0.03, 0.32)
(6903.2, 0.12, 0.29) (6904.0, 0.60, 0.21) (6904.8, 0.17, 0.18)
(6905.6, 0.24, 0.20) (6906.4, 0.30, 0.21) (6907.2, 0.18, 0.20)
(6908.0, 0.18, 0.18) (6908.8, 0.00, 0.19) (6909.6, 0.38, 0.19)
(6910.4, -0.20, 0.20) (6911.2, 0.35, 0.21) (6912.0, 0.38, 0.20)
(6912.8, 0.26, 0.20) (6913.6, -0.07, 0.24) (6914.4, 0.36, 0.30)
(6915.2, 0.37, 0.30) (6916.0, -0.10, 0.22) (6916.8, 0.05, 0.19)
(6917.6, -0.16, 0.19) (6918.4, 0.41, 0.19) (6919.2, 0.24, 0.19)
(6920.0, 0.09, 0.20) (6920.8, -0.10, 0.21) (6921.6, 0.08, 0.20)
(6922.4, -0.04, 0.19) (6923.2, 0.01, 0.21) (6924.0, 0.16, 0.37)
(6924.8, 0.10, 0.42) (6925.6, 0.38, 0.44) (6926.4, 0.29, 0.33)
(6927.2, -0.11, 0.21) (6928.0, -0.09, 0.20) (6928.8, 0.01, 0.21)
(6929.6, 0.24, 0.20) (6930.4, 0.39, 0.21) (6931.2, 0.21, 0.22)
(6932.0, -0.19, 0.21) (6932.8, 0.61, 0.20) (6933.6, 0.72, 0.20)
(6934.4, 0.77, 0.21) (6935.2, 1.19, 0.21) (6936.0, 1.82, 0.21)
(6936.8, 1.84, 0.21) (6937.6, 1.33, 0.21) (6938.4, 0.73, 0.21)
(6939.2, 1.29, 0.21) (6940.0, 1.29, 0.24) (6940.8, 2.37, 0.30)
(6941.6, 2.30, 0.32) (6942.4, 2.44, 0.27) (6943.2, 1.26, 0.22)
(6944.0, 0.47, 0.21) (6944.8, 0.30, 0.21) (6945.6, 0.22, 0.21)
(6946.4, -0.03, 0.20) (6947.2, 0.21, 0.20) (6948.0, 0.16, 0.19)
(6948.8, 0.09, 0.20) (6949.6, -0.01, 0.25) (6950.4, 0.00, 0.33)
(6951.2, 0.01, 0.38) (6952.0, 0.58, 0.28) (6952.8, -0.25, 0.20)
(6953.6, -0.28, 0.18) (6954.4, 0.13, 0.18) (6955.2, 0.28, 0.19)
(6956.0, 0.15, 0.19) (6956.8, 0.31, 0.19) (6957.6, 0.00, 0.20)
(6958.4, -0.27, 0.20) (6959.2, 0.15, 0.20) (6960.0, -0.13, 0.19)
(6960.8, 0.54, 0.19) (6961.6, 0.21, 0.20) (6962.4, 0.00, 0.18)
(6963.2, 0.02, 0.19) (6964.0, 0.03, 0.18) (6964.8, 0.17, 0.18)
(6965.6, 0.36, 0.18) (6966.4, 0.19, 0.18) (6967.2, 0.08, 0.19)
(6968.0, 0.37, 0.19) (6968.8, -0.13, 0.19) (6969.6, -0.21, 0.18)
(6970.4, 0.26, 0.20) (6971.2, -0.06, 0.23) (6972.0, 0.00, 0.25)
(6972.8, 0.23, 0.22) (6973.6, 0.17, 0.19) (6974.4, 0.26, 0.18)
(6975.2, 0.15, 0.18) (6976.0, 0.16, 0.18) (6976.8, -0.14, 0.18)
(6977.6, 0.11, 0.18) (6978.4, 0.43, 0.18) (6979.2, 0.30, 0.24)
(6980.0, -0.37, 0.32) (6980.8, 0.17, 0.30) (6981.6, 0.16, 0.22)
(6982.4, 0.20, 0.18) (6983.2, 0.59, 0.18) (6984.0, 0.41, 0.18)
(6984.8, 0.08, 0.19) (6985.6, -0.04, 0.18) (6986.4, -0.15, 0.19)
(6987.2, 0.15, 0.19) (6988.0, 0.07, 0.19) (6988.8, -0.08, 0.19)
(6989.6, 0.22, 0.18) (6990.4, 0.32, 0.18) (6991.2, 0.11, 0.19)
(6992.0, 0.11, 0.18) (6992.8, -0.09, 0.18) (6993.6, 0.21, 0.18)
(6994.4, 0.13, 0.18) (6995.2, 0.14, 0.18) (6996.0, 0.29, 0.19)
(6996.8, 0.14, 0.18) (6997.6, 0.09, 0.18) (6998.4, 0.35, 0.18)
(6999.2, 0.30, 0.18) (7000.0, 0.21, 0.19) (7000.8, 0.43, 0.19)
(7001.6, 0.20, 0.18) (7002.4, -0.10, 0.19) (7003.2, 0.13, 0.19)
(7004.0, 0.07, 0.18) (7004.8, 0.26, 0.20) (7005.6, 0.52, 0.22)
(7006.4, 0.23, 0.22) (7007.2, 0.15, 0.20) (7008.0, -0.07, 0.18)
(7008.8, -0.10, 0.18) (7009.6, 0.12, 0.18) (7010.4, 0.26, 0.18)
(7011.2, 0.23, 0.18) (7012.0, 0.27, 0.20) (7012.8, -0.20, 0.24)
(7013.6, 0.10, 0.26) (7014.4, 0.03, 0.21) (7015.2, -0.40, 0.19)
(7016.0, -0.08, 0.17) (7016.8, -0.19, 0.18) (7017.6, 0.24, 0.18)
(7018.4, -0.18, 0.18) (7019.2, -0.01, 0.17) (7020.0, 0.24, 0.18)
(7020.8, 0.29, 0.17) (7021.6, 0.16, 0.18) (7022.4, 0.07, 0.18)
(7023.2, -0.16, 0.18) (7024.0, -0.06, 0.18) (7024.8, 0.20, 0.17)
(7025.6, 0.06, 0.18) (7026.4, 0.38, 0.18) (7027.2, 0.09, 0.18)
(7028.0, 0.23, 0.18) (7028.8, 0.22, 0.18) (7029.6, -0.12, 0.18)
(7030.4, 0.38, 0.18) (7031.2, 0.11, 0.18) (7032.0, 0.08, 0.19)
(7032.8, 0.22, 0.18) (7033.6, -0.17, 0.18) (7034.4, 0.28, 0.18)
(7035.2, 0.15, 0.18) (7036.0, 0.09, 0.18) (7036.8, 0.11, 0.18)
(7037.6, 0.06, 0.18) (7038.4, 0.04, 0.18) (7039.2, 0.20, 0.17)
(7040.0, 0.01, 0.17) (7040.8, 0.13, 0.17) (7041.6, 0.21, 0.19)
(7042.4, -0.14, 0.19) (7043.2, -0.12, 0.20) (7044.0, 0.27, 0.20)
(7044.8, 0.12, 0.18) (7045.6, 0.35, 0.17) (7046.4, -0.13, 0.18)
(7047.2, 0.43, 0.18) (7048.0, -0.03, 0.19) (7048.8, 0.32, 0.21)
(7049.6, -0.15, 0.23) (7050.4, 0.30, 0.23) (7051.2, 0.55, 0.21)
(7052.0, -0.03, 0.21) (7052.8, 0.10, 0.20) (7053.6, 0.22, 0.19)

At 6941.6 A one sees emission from [O II] 3727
